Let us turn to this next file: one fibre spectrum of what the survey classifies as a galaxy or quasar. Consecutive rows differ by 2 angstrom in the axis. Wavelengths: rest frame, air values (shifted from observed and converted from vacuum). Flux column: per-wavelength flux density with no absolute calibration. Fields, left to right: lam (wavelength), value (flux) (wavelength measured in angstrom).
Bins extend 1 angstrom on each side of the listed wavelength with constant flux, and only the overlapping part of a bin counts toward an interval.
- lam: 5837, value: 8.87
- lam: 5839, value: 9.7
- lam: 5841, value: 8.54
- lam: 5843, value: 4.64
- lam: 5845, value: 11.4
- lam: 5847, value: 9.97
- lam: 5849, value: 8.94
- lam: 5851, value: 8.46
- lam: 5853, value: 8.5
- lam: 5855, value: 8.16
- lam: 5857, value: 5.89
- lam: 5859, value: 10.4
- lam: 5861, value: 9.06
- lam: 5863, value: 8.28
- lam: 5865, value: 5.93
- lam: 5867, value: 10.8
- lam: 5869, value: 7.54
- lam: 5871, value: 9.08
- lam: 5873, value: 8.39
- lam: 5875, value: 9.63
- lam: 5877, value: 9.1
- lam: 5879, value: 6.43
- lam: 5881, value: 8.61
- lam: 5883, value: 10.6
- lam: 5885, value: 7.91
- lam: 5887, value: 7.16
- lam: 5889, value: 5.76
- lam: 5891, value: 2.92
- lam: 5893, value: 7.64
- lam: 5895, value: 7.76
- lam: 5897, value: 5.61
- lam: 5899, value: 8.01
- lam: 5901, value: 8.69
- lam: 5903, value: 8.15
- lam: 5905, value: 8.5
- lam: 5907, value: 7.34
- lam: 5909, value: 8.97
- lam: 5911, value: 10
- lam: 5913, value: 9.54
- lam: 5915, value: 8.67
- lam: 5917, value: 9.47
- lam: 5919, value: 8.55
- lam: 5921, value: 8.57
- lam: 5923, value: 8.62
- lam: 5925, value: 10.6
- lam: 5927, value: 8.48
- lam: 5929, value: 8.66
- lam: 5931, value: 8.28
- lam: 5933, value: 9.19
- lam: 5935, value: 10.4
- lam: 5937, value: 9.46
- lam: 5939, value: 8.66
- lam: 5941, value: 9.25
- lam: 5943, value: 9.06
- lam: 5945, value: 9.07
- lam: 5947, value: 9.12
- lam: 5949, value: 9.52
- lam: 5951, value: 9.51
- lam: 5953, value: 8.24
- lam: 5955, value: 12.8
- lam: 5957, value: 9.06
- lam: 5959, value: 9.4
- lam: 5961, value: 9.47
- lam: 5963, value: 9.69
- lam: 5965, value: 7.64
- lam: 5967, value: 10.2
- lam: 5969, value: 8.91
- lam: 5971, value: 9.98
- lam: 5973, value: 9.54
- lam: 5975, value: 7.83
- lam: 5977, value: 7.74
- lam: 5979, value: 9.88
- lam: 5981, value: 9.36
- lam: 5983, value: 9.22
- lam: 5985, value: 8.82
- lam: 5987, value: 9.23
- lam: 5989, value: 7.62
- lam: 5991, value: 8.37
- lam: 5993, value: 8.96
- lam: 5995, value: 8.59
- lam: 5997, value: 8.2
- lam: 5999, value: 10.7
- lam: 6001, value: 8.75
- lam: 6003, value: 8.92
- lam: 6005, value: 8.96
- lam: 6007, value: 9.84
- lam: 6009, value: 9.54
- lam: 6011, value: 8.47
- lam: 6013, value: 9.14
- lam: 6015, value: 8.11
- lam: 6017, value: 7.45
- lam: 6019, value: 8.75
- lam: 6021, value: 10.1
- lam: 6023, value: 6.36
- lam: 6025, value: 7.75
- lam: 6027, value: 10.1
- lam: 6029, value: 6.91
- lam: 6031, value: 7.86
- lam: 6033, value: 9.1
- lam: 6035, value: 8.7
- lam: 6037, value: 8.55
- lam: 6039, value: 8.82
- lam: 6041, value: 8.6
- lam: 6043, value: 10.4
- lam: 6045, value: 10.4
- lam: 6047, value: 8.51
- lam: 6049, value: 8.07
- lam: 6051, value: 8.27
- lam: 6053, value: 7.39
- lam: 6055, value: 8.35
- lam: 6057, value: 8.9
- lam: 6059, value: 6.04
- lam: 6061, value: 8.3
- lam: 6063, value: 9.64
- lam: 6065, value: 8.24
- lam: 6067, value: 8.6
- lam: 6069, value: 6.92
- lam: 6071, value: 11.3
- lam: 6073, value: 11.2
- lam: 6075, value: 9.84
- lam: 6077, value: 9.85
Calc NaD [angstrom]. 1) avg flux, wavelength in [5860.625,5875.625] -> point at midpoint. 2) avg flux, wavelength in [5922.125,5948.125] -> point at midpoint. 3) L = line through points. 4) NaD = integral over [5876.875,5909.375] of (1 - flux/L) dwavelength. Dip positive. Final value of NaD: 4.6 angstrom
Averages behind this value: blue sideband 8.54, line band 7.53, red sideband 9.15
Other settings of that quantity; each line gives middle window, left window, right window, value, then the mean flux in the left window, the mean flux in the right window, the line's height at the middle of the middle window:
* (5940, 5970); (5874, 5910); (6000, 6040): -4.6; 7.71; 8.61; 8.15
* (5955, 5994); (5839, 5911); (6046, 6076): -3.2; 8.13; 8.64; 8.4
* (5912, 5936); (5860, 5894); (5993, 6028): -2.5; 7.93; 8.81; 8.24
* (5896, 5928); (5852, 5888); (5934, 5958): 1.5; 8.41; 9.51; 9.02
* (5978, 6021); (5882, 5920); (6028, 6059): -3.0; 7.96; 8.51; 8.34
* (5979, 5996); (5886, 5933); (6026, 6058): -0.8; 8.11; 8.68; 8.45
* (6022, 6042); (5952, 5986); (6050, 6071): 0.6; 9.28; 8.22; 8.55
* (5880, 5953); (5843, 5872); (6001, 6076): 1.1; 8.6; 8.71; 8.64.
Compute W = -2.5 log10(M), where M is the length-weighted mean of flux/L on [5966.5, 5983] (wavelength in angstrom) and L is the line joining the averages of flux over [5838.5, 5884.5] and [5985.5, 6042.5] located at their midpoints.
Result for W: -0.06 mag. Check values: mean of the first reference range 8.59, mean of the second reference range 8.68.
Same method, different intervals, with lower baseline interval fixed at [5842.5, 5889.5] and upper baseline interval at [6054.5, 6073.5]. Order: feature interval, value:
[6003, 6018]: -0.02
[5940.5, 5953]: -0.08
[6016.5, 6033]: 0.05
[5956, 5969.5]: -0.08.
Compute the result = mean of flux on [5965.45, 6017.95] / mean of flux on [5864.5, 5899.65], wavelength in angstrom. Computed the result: 1.15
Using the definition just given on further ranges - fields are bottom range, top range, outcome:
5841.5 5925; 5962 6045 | 1.07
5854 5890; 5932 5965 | 1.14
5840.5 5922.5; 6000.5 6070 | 1.04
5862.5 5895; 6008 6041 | 1.08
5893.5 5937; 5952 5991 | 1.06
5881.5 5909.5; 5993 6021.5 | 1.19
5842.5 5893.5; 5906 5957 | 1.13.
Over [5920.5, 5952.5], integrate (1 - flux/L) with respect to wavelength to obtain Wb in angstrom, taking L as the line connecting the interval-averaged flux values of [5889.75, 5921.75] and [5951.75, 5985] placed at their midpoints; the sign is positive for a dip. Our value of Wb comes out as -1.90 angstrom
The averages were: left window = 8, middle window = 9.15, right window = 9.3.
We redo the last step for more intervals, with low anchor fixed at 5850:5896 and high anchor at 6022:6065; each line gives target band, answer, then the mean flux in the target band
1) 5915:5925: -1.05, 8.97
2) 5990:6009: -1.70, 9.06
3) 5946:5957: -2.11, 9.77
